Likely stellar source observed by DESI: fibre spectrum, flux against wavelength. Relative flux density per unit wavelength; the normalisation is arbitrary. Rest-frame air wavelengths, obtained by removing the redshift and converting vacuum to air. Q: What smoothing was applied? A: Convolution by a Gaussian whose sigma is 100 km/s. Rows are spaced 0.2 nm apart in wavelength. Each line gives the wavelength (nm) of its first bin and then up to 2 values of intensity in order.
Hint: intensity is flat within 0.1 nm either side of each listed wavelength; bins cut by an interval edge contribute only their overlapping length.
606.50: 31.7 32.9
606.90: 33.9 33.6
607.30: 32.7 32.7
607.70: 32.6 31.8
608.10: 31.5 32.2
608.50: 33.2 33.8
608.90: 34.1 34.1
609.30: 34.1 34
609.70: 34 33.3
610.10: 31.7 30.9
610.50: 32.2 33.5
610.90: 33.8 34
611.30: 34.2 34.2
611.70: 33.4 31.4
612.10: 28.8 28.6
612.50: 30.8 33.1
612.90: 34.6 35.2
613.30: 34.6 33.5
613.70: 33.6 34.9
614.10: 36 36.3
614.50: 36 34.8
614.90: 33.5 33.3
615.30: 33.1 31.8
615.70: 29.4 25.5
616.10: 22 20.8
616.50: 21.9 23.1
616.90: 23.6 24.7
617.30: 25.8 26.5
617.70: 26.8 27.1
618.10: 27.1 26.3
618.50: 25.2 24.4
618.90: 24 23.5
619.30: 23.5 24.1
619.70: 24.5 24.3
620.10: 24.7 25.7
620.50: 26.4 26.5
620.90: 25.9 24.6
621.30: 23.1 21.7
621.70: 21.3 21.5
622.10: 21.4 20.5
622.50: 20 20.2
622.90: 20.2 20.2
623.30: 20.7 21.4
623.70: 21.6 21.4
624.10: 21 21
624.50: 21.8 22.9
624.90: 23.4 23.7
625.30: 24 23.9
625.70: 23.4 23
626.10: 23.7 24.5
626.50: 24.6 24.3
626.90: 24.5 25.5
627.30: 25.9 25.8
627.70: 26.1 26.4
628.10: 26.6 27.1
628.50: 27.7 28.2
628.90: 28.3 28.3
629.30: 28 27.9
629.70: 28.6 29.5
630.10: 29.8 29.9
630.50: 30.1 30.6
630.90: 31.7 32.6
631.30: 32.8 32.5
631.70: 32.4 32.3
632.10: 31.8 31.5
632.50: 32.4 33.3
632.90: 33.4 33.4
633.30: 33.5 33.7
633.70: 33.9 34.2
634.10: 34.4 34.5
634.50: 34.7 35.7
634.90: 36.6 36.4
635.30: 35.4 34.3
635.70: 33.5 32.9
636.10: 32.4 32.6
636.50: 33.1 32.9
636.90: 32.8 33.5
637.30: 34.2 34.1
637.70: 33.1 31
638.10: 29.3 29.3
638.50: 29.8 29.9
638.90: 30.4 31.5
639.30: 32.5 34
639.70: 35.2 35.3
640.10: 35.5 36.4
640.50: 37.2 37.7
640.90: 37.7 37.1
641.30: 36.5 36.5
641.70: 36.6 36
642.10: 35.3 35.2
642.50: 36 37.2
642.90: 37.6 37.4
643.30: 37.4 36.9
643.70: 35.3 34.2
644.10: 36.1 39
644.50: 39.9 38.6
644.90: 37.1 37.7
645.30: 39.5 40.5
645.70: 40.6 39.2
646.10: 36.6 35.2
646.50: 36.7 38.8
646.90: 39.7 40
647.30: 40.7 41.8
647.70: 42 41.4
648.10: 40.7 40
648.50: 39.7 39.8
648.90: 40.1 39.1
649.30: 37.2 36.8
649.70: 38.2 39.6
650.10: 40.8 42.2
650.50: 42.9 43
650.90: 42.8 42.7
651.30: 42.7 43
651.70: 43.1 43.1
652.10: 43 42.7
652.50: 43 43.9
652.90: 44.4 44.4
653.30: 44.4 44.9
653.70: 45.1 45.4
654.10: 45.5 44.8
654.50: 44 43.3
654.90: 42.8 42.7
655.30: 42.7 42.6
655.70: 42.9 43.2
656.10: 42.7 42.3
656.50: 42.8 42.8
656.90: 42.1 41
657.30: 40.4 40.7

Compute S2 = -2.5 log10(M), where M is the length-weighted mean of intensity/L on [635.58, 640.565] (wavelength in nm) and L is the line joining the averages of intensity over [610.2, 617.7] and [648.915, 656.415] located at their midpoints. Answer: 0.16 mag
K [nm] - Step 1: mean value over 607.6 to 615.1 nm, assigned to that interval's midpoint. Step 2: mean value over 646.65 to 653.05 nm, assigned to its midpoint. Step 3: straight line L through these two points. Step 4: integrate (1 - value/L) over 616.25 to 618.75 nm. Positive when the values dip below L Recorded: 0.696 nm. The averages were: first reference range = 33.3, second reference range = 41.3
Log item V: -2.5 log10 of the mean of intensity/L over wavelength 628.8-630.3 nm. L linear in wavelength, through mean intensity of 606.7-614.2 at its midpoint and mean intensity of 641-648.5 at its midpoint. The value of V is 0.24 mag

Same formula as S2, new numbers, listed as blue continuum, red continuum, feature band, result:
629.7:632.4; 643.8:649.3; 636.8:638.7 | 0.09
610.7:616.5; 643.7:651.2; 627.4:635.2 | 0.15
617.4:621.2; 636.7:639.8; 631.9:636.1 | -0.11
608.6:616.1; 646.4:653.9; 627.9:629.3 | 0.31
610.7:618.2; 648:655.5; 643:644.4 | 0.09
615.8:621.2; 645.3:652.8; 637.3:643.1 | 0.05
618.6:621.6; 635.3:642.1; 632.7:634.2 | -0.09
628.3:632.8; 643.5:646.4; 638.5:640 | 0.08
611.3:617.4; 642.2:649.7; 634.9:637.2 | 0.07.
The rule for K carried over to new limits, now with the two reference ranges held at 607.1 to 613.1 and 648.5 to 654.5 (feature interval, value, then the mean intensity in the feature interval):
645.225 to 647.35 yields 0.12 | 38.8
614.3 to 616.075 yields 0.10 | 32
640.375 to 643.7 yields 0.28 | 36.7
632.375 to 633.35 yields 0.13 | 33.1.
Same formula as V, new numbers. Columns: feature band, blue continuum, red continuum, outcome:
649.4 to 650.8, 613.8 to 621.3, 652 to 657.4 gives 0.02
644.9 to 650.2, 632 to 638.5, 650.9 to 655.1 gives 0.03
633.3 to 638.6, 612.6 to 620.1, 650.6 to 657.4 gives 0.09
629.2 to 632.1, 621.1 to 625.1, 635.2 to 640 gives -0.13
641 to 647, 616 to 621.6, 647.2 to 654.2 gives 0.03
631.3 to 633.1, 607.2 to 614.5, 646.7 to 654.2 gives 0.16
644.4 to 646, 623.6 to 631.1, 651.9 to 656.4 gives -0.04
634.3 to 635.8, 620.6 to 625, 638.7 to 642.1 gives -0.13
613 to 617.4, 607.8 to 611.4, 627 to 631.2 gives 0.06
